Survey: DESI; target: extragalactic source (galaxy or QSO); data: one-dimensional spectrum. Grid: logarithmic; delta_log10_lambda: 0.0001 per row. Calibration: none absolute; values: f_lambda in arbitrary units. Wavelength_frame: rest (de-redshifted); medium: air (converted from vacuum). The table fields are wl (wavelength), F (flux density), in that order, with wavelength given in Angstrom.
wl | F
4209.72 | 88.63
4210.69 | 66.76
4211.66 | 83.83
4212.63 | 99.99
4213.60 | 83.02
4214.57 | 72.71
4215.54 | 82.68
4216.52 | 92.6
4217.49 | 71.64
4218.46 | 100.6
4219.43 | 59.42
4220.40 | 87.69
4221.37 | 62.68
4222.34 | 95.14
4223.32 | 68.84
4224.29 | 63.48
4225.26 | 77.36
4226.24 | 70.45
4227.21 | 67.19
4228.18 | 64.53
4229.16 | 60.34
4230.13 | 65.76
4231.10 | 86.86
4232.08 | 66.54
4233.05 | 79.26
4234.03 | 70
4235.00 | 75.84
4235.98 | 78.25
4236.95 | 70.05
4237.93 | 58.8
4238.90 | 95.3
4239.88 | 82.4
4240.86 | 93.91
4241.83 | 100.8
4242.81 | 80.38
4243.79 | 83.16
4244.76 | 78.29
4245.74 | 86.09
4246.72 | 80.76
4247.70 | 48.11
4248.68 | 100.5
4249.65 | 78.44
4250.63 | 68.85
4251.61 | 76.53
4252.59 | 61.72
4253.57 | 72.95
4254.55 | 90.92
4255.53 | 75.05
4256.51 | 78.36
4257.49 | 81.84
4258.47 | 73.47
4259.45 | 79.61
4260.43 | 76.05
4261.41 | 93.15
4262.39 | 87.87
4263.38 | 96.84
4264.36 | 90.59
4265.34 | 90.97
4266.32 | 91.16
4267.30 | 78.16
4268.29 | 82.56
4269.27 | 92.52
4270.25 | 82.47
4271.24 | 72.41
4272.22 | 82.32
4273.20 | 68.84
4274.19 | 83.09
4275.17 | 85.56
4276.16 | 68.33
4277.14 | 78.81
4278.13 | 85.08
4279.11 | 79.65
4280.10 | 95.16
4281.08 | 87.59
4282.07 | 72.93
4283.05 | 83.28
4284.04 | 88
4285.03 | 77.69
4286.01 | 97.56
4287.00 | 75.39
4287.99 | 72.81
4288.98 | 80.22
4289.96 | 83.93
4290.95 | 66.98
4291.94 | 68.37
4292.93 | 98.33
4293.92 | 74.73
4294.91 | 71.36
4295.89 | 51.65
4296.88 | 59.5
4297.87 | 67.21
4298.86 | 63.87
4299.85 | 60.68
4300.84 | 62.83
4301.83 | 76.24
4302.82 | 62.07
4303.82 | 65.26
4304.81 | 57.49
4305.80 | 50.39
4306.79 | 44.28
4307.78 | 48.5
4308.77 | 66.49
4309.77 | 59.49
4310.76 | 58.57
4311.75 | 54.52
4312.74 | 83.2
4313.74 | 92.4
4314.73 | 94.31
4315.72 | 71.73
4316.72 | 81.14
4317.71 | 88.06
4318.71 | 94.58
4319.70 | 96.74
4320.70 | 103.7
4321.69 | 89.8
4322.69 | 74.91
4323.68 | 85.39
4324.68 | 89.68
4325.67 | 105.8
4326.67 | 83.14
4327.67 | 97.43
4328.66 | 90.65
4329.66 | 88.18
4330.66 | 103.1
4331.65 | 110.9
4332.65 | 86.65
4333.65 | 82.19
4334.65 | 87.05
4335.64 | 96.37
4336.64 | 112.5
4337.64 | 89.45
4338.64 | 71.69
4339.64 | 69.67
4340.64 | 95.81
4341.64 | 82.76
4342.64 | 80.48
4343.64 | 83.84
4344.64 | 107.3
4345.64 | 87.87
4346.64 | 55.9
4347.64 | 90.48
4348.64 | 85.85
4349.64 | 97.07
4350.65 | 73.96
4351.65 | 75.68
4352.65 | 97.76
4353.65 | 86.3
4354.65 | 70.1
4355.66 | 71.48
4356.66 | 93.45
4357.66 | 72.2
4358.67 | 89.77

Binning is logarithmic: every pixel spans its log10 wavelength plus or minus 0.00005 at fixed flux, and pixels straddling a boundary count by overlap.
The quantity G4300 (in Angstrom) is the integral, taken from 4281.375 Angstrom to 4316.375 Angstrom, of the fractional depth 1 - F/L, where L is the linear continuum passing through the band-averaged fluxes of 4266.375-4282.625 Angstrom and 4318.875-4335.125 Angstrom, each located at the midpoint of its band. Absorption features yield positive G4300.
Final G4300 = 6.4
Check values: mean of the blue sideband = 81.3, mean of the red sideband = 92.3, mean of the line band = 70.5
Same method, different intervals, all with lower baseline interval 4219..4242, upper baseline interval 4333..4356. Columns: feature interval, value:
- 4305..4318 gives 2.21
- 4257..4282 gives -1.59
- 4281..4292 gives 0.01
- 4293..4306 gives 2.59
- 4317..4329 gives -1.22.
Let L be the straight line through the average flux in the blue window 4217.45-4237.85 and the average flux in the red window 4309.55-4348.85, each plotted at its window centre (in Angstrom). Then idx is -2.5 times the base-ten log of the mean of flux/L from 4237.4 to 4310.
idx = 0.031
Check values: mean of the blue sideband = 73.2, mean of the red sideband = 86.8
